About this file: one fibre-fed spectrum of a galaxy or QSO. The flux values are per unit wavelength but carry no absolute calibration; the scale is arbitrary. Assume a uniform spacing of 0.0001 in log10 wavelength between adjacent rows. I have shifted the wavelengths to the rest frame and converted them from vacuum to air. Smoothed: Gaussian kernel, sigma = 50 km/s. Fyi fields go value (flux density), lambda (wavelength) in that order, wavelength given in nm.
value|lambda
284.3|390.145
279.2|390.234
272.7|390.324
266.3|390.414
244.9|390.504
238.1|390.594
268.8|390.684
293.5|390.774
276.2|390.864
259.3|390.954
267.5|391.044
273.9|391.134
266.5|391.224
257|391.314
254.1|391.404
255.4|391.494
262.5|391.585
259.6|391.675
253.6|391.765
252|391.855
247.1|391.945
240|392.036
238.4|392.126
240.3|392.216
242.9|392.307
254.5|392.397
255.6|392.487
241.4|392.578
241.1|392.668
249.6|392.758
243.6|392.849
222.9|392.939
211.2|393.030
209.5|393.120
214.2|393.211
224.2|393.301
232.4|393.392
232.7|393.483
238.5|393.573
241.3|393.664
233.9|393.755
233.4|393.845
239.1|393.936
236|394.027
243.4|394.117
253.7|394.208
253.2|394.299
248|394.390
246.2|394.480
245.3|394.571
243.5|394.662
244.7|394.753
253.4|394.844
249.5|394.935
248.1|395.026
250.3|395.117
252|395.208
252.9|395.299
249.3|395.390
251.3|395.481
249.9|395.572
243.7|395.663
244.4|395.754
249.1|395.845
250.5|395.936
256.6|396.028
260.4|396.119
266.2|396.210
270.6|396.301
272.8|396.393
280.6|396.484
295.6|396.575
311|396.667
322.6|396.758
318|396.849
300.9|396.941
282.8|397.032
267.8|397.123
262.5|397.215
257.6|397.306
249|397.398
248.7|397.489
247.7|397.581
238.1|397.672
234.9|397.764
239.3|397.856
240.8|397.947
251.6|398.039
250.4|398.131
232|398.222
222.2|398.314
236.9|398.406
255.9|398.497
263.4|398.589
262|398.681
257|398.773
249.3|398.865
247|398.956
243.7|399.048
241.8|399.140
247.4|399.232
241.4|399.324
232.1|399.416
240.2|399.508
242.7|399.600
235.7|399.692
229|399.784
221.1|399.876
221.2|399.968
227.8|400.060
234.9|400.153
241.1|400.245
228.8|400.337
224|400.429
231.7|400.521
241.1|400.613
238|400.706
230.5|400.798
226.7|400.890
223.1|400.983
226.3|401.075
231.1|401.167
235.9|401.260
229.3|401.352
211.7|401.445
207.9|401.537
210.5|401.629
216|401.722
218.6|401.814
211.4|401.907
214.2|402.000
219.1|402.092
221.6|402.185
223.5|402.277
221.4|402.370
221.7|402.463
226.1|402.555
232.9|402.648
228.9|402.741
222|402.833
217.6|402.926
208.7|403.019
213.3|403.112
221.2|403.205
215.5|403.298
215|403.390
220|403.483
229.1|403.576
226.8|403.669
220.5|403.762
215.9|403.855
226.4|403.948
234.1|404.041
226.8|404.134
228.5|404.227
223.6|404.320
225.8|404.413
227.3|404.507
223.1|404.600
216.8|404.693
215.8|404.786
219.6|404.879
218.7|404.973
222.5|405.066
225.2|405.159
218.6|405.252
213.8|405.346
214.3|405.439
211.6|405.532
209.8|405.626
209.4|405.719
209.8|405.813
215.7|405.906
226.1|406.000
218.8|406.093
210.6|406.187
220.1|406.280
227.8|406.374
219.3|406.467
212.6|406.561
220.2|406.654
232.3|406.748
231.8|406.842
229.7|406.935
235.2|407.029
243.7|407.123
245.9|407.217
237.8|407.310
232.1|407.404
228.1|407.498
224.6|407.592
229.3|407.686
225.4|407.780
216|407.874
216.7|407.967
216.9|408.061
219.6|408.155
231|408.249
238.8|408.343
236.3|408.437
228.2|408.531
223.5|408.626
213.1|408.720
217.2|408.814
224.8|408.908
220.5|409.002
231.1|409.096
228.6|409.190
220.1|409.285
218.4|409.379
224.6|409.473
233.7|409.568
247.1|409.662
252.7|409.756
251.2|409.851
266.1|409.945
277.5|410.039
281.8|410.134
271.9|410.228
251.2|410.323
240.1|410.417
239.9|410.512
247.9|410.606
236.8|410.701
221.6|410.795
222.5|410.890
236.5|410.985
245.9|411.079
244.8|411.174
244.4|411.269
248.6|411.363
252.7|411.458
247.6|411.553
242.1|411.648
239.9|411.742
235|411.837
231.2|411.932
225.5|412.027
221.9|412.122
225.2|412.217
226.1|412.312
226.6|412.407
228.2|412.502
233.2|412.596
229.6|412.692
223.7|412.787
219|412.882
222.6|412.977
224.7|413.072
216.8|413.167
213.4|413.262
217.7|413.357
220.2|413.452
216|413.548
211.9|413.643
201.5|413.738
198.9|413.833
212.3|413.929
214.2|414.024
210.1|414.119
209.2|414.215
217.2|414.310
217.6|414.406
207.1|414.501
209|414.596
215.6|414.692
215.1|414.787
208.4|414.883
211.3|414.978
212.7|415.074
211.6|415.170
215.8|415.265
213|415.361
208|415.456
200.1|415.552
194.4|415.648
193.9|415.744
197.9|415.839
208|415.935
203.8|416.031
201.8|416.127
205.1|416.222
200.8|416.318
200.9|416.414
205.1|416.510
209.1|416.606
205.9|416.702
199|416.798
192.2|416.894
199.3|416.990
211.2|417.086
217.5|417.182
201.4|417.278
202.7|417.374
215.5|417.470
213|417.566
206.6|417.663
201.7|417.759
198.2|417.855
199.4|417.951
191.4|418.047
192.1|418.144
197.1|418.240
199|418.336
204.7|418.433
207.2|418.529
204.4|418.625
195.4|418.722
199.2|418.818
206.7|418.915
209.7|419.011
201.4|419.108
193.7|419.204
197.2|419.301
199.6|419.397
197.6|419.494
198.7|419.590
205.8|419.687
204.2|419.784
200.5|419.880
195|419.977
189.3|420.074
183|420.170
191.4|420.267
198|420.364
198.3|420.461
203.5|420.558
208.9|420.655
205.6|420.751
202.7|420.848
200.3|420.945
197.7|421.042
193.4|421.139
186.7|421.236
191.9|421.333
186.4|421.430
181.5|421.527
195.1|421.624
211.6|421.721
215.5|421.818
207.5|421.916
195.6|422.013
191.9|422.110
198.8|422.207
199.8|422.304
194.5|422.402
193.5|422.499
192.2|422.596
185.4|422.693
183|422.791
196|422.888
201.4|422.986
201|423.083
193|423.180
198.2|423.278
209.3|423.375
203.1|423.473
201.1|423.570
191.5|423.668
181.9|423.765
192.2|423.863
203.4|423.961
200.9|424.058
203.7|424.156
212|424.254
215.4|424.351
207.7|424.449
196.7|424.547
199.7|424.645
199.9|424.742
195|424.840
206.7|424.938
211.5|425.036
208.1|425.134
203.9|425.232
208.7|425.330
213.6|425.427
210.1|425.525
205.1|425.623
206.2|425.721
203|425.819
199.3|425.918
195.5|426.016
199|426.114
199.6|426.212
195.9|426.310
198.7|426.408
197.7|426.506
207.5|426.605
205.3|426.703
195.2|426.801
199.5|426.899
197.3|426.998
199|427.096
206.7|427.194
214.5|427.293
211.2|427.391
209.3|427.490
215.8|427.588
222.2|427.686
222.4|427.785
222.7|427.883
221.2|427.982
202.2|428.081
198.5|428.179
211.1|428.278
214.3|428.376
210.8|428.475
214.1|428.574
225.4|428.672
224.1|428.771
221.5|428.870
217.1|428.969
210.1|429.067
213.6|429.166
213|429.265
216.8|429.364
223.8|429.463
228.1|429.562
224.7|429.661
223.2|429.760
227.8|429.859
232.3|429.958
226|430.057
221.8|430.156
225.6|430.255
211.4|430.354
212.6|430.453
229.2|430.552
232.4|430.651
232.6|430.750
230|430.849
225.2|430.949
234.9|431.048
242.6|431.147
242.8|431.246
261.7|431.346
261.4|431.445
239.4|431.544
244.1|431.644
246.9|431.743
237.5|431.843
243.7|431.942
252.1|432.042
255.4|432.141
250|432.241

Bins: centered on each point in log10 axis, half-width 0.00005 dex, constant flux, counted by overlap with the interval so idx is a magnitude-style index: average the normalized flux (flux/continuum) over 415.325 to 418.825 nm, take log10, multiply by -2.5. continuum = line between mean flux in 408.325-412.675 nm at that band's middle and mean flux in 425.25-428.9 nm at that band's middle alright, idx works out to 0.12 mag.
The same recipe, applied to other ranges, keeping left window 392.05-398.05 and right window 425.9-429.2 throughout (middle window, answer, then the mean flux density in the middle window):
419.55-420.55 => 0.116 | 197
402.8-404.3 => 0.088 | 221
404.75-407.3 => 0.072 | 222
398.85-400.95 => 0.043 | 235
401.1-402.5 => 0.107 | 220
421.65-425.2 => 0.075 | 200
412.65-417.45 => 0.078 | 210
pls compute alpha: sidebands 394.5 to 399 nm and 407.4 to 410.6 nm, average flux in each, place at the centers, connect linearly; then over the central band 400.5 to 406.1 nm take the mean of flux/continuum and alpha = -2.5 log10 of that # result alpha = 0.11 mag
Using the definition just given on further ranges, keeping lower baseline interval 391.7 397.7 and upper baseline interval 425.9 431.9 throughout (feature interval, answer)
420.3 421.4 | 0.14 mag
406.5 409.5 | 0.06 mag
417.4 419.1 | 0.14 mag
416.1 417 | 0.14 mag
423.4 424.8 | 0.12 mag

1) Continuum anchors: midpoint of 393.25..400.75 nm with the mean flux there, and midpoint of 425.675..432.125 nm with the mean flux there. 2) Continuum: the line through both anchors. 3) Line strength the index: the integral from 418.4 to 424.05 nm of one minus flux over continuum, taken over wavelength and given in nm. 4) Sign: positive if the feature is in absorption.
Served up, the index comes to 0.718 nm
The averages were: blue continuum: 249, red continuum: 219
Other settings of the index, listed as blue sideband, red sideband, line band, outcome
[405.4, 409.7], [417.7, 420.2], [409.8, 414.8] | -0.38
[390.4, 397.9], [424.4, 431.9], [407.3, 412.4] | 0.02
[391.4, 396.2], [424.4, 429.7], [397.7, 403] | 0.12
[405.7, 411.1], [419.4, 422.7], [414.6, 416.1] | 0.04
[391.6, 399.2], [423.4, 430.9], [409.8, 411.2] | -0.11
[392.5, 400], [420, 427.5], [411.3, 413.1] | -0.09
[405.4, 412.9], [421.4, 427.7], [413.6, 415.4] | 0.08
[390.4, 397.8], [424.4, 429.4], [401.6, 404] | 0.21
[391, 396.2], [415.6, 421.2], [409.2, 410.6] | -0.20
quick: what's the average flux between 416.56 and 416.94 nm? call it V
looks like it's 201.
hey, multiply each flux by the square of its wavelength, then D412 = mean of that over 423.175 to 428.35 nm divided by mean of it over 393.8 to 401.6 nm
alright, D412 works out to 0.95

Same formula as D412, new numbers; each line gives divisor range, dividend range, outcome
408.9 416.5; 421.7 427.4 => 0.95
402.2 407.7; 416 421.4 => 0.96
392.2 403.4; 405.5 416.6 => 0.99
